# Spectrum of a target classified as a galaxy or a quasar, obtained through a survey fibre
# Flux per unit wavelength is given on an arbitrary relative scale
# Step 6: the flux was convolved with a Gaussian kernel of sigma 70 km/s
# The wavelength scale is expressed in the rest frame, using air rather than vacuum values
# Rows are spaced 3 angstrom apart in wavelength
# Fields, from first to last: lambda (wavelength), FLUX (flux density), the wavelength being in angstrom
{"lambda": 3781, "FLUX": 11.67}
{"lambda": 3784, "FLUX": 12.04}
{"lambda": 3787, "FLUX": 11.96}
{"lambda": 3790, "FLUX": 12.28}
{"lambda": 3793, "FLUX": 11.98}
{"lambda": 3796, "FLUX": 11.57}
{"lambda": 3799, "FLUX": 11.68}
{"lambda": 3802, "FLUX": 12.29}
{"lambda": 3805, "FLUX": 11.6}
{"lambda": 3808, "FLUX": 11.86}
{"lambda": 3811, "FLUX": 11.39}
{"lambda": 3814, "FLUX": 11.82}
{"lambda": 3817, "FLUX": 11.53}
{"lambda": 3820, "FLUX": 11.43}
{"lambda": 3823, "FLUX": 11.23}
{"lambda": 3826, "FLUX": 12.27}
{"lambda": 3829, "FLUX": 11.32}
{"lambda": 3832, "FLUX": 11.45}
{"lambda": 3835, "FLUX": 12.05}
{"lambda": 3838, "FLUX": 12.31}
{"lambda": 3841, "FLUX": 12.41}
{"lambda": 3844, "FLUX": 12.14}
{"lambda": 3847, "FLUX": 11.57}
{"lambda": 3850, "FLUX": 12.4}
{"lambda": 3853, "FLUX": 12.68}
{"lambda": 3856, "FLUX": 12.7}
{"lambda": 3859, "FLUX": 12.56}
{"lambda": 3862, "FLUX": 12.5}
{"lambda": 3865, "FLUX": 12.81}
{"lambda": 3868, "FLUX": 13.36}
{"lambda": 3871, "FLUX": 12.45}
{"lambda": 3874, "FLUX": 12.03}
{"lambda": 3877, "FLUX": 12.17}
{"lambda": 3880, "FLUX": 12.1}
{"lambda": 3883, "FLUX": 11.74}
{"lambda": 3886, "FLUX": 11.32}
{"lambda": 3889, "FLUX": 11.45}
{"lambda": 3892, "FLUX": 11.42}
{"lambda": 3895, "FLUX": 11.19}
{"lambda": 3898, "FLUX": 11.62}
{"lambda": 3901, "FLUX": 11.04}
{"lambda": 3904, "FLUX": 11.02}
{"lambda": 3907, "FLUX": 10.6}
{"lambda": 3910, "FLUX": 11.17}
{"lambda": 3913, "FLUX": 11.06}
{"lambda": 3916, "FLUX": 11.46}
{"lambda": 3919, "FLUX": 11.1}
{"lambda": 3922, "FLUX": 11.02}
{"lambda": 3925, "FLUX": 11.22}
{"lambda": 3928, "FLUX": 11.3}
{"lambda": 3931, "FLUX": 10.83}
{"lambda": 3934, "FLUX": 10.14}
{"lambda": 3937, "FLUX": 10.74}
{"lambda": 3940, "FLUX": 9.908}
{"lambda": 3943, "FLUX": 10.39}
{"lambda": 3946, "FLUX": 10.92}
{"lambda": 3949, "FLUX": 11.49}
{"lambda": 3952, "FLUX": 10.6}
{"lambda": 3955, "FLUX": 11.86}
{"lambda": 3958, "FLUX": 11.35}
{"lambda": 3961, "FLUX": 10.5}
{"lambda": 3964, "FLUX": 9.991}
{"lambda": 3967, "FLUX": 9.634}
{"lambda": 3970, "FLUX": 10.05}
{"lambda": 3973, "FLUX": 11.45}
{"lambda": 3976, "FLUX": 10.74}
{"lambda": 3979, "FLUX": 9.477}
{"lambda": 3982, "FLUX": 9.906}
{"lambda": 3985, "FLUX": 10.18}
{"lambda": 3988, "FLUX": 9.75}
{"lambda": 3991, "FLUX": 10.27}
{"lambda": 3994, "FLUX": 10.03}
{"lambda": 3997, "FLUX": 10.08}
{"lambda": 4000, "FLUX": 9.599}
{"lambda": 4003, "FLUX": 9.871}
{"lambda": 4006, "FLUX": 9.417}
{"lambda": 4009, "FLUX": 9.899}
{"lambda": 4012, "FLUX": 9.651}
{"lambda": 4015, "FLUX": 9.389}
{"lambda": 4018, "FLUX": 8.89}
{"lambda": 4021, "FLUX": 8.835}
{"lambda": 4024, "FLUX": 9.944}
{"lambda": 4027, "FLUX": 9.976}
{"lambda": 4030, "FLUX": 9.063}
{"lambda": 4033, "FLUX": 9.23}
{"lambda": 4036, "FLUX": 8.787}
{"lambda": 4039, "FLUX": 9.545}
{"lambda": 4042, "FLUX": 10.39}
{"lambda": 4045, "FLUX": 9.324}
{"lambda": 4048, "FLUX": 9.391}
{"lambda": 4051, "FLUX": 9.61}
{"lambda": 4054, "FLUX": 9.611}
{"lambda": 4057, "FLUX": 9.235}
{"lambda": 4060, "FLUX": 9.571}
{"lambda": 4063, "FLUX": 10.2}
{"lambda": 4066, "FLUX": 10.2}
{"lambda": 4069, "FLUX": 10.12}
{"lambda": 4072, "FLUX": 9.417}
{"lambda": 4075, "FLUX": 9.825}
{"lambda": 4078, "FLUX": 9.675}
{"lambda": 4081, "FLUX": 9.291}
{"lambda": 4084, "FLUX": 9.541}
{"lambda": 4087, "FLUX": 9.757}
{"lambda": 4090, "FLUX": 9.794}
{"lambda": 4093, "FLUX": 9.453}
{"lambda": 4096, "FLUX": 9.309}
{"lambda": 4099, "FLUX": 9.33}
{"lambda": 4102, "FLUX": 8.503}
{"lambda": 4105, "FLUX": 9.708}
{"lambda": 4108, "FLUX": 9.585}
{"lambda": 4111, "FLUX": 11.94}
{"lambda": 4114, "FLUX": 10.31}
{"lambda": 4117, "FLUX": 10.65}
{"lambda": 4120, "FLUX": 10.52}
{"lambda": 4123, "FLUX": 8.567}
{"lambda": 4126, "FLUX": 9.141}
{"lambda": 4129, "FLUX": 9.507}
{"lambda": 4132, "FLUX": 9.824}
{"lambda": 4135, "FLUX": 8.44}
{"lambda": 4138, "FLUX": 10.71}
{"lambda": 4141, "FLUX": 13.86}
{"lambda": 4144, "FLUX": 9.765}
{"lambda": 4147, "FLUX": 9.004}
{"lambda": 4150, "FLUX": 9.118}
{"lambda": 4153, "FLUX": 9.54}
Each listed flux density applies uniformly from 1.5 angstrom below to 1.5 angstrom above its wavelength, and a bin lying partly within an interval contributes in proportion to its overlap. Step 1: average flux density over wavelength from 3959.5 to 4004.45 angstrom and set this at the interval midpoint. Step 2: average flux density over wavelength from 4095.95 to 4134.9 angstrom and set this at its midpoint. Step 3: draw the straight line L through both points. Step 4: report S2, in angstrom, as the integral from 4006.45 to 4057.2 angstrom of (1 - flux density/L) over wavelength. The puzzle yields 2.6 angstrom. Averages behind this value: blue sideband 10.1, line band 9.46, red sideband 9.73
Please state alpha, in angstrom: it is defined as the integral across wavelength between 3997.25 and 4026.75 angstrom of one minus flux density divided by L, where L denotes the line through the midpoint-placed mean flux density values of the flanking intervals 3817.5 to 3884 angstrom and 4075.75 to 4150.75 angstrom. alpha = 3.2 angstrom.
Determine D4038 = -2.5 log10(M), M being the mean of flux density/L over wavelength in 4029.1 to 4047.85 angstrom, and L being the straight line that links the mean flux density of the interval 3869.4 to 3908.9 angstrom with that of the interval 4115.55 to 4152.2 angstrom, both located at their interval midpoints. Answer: 0.13 mag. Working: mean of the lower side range 11.6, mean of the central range 9.4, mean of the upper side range 9.92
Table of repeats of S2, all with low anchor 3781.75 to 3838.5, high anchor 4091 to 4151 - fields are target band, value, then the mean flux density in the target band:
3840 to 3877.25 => -3.2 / 12.5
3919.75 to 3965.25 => 0.6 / 10.8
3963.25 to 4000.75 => 2.2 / 10.1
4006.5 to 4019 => 1.3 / 9.48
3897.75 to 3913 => 0.2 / 11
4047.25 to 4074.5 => 1.4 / 9.72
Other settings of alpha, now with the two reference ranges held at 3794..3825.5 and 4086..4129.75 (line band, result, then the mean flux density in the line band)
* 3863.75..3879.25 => -1.7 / 12.5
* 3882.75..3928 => -0.7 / 11.2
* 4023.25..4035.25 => 0.9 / 9.48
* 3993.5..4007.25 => 0.9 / 9.79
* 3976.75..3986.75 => 0.6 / 9.92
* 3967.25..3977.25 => 0.0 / 10.6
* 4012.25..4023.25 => 1.2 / 9.17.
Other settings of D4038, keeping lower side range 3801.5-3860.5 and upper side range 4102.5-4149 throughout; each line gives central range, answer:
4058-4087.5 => 0.07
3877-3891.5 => -0.01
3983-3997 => 0.09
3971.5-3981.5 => 0.05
